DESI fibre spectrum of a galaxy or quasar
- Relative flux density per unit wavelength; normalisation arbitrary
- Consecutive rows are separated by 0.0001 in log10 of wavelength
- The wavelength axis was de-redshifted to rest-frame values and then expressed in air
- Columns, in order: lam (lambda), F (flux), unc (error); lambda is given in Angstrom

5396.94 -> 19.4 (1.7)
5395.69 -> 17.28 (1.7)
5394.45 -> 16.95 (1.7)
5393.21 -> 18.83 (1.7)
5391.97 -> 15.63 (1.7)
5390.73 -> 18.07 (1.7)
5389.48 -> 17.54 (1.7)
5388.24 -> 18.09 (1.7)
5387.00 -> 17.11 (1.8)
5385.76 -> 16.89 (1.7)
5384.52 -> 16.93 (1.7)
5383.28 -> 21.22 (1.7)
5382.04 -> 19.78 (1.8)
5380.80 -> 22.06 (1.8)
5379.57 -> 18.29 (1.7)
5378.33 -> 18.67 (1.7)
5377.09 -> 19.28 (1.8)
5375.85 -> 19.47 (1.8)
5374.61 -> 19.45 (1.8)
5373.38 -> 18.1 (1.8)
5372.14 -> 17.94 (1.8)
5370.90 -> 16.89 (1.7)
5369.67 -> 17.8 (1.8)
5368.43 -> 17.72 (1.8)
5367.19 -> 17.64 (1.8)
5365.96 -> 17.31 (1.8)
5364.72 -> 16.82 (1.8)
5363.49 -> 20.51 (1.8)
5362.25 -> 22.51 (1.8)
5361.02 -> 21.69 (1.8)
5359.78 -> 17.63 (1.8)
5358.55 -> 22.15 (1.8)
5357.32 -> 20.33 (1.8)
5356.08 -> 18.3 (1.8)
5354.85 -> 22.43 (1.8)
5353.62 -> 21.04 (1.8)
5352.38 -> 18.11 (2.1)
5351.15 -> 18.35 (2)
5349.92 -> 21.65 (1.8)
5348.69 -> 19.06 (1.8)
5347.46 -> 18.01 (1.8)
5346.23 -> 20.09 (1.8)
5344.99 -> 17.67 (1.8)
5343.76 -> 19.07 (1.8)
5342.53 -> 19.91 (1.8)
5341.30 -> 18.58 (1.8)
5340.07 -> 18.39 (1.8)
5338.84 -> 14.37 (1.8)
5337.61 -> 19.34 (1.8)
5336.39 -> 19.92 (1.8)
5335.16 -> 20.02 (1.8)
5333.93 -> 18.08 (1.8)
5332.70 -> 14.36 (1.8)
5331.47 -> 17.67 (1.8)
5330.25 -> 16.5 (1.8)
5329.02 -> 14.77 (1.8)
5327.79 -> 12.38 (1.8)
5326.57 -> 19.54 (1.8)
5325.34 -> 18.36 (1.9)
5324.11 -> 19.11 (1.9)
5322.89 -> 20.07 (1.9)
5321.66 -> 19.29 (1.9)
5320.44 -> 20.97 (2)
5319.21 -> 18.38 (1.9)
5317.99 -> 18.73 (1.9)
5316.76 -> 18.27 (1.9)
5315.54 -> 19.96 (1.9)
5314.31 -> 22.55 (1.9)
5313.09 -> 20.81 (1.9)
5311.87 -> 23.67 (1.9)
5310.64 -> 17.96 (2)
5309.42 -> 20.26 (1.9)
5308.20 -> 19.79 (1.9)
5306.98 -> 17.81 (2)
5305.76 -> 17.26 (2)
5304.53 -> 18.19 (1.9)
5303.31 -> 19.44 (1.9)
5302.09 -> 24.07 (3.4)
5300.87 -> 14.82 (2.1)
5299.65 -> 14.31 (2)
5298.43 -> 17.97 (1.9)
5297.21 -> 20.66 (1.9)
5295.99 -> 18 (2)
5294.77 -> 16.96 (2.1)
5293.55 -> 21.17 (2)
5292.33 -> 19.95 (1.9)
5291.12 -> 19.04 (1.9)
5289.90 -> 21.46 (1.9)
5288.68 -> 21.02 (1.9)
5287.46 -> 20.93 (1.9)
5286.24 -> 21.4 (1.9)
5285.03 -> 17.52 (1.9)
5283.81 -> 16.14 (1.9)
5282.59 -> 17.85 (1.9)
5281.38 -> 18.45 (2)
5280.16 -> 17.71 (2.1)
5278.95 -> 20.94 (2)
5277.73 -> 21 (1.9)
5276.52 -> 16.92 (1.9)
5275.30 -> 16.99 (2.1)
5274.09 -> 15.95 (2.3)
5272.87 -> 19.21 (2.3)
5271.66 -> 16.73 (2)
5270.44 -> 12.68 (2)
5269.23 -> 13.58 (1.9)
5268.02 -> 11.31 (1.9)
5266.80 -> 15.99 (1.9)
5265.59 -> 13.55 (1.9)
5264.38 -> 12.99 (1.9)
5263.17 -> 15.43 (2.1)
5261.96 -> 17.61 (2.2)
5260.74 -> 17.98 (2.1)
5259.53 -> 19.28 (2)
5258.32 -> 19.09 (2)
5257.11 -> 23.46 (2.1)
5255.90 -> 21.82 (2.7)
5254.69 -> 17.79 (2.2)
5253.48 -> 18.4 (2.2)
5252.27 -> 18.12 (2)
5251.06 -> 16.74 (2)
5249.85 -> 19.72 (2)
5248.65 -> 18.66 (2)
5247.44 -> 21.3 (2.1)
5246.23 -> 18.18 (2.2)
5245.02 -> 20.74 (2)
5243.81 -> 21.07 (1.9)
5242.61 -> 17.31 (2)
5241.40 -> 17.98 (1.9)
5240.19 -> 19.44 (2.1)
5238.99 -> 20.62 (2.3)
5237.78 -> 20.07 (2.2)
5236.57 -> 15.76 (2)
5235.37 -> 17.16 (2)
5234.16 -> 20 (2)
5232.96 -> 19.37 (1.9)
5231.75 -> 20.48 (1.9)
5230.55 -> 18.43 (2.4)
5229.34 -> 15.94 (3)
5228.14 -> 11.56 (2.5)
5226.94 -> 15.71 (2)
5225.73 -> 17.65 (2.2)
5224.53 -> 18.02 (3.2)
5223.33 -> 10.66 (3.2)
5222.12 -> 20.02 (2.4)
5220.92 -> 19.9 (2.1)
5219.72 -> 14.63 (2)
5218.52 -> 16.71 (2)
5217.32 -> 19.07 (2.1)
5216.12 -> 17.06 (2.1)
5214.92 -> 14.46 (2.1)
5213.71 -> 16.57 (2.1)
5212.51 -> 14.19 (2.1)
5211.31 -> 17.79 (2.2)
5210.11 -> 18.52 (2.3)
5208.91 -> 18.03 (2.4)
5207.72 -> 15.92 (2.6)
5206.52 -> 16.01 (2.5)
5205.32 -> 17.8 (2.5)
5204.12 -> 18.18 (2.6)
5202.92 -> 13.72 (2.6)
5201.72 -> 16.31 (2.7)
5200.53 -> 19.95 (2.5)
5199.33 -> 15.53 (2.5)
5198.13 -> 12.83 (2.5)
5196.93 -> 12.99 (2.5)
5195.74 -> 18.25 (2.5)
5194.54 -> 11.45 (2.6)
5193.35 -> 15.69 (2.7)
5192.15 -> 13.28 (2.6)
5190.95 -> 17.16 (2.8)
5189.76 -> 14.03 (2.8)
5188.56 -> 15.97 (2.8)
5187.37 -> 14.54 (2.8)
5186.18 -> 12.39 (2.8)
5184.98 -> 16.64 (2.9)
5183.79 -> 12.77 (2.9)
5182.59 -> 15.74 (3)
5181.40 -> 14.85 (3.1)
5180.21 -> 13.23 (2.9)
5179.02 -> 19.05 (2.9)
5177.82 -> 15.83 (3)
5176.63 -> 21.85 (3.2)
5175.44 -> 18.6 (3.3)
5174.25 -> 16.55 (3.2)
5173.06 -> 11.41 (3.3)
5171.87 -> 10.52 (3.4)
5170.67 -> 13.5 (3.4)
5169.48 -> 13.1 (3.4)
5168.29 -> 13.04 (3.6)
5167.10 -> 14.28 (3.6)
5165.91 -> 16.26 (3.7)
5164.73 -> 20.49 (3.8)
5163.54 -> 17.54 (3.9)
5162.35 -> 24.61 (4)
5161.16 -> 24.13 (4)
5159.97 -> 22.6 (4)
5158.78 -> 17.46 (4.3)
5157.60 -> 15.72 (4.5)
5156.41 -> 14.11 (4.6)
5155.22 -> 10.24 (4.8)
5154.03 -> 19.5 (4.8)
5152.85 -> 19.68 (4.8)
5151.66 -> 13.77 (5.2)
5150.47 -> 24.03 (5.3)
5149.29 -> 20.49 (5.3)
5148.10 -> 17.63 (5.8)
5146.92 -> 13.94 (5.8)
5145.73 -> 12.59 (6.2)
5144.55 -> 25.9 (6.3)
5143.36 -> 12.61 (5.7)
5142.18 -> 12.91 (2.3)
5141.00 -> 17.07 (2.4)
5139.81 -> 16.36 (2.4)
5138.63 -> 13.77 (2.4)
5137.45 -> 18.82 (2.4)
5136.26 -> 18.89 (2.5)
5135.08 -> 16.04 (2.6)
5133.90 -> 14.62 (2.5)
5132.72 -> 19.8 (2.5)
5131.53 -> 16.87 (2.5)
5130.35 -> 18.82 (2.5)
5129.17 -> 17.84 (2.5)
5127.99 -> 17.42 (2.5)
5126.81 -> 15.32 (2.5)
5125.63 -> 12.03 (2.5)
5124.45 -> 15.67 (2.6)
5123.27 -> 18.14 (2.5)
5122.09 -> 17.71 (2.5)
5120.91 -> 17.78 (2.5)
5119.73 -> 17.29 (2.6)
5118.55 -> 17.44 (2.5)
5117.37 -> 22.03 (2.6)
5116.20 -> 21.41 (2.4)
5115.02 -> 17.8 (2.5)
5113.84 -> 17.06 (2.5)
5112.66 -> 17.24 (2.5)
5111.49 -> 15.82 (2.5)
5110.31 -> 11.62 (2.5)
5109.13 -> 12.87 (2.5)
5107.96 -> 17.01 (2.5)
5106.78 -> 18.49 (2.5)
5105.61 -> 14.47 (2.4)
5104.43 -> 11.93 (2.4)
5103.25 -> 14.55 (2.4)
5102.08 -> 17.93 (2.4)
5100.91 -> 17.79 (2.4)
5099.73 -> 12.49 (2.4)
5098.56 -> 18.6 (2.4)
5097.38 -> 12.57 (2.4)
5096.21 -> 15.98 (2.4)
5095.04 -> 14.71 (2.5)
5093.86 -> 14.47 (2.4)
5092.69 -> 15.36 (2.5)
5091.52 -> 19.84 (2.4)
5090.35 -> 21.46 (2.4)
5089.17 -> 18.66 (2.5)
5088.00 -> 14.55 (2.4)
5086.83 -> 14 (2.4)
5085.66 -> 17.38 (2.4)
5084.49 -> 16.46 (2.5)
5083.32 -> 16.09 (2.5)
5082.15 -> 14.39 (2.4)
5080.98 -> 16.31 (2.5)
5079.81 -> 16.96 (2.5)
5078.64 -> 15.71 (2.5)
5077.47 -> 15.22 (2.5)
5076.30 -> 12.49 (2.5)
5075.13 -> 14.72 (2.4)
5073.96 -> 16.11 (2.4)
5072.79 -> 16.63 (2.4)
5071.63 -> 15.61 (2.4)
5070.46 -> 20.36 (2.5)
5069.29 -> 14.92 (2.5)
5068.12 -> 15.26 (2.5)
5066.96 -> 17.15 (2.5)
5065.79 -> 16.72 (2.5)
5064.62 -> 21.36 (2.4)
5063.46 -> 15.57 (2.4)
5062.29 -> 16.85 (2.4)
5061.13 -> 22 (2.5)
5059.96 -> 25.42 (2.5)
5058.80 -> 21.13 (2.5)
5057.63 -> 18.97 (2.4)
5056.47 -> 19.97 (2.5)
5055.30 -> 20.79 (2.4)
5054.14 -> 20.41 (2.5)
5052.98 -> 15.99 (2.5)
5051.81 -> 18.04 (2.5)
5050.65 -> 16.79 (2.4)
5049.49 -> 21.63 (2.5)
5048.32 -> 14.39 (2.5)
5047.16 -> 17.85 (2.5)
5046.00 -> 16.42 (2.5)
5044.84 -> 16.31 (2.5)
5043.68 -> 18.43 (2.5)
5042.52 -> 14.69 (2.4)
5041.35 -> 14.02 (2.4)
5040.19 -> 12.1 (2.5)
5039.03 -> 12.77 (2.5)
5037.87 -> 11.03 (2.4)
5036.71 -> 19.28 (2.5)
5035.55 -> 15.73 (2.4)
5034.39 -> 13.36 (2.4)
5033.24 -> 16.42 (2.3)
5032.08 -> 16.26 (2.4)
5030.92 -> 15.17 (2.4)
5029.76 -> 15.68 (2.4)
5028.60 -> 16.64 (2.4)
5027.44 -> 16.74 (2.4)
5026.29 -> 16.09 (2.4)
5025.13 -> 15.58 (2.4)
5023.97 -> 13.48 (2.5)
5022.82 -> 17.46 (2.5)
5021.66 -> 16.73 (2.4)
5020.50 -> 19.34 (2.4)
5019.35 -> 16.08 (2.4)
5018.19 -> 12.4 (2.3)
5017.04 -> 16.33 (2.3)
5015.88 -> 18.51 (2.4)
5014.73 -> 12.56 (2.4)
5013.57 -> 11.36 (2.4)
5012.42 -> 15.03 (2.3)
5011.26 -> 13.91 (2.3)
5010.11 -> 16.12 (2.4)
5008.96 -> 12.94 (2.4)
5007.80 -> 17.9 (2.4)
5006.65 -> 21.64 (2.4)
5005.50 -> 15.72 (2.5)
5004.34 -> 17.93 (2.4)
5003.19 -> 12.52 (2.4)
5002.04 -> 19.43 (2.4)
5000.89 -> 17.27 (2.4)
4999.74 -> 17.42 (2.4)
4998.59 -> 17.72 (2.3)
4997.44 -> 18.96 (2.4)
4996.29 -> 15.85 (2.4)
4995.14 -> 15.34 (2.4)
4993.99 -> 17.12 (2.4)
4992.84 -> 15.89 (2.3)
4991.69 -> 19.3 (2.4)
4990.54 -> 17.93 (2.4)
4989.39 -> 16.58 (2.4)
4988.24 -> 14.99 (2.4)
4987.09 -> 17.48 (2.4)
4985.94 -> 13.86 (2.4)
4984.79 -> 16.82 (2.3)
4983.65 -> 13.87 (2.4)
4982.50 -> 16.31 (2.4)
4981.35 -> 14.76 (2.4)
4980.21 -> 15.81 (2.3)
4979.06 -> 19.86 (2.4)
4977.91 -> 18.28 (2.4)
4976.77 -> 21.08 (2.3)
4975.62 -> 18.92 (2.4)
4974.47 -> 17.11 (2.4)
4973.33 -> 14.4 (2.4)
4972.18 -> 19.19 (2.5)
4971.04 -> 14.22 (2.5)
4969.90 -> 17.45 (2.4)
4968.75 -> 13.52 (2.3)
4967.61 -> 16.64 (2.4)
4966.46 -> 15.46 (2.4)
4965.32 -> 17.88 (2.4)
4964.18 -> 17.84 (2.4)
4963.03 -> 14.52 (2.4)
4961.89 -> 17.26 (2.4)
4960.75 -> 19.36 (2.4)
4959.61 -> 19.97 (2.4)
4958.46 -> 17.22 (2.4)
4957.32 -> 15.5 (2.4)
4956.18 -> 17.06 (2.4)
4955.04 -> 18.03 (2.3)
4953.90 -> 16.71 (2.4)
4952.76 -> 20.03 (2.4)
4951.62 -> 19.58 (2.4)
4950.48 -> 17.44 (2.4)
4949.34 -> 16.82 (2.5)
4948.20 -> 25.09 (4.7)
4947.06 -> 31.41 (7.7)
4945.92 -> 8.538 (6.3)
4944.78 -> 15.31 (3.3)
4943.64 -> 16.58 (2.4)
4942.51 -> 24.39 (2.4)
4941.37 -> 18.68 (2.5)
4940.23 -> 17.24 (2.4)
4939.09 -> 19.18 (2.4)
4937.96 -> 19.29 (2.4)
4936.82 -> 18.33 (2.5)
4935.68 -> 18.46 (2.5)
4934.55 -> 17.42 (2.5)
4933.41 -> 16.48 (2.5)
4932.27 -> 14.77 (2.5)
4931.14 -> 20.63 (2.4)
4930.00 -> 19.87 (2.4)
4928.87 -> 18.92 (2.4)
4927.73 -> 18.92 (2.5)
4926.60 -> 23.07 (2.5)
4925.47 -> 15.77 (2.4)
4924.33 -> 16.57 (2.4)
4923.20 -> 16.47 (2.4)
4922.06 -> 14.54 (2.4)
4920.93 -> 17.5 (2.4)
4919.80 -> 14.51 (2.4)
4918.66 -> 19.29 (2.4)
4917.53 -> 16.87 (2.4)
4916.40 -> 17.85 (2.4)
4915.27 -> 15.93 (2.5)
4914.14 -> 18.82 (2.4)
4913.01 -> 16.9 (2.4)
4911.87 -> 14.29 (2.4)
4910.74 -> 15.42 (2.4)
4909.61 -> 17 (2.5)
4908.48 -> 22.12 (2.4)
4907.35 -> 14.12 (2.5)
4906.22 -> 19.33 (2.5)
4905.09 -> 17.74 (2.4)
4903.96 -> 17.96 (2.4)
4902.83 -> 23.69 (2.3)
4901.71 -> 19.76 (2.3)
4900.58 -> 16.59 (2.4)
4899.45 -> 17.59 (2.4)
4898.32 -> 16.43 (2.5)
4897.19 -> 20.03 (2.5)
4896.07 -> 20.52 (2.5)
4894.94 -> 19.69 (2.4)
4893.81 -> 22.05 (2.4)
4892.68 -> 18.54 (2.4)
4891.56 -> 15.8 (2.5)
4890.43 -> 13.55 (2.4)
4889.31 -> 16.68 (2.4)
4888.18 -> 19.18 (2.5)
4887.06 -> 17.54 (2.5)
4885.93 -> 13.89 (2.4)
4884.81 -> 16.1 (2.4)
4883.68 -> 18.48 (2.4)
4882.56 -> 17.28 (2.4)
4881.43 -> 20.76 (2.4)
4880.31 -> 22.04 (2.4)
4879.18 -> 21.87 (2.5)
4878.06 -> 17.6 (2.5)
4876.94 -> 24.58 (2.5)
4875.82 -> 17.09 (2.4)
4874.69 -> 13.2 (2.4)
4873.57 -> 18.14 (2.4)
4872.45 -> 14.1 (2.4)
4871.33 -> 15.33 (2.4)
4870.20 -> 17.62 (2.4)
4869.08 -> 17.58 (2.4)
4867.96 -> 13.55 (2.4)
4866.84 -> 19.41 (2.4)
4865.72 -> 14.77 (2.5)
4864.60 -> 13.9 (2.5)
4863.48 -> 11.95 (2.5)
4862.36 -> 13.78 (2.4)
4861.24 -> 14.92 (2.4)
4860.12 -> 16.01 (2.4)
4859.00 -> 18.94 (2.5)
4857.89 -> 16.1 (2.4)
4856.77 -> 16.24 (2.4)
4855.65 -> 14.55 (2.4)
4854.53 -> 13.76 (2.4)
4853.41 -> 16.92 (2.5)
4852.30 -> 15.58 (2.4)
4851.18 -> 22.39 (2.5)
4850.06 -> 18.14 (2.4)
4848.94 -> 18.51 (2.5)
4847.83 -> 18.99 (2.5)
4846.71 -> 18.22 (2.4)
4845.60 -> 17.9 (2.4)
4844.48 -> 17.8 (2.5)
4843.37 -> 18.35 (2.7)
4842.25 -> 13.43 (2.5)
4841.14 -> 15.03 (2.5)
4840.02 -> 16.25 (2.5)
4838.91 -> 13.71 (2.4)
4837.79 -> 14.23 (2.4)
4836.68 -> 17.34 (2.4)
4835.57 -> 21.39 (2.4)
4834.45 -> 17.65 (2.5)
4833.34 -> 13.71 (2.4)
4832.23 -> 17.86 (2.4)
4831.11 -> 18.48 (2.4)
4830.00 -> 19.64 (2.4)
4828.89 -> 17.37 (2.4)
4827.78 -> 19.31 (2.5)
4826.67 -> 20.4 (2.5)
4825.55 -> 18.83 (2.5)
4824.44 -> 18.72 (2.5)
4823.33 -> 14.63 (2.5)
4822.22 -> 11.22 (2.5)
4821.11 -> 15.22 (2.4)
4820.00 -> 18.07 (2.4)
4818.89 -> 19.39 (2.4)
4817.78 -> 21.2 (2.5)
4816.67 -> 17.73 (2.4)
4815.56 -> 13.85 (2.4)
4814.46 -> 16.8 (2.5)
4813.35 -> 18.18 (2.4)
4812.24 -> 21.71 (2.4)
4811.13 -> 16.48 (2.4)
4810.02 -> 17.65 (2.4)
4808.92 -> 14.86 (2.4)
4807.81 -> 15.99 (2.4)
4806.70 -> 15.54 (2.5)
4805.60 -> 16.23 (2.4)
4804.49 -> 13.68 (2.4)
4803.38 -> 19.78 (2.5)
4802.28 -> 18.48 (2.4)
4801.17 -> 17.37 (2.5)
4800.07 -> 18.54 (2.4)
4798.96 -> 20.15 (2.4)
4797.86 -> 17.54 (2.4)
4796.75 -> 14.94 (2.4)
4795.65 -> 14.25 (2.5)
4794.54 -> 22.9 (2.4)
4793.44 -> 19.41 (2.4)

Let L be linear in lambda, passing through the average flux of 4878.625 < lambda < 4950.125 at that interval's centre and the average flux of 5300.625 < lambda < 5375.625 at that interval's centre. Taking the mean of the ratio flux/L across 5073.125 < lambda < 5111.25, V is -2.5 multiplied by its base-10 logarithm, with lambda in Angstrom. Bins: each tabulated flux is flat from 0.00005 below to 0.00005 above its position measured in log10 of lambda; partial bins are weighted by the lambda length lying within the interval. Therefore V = 0.18 mag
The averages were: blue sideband 18.2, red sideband 18.9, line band 15.7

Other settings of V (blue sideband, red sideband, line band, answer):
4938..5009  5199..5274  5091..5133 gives 0.060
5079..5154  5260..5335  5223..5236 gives 0.038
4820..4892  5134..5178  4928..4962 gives -0.099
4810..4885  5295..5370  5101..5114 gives 0.173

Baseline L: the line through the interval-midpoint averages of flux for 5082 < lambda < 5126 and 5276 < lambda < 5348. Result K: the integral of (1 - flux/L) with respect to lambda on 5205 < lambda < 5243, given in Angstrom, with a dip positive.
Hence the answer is 1.06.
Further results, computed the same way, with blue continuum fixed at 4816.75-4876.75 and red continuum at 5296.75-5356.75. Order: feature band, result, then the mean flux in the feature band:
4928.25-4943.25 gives -1.37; 18.7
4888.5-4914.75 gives -1.58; 18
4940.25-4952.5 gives -1.50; 19.3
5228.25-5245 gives -0.18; 18.6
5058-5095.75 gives 1.57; 17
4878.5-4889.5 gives -0.97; 18.4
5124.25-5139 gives 1.06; 16.7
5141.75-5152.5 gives 0.48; 17.2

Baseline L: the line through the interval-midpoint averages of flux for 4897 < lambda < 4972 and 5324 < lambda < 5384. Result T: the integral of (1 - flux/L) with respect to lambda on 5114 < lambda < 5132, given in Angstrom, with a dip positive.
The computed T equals 0.7 Angstrom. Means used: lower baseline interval 17.8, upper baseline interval 18.7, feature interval 17.6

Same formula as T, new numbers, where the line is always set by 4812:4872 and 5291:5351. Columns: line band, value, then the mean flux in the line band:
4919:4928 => 0.0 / 17.2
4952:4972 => 0.3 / 17.1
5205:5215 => 0.9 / 16.7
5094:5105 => 1.7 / 15.1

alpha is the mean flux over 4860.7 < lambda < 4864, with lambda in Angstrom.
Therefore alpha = 13.6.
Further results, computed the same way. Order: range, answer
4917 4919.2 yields 18.1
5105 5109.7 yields 15.7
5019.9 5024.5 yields 16.8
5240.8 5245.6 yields 19.3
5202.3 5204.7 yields 15.9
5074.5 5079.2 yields 14.5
